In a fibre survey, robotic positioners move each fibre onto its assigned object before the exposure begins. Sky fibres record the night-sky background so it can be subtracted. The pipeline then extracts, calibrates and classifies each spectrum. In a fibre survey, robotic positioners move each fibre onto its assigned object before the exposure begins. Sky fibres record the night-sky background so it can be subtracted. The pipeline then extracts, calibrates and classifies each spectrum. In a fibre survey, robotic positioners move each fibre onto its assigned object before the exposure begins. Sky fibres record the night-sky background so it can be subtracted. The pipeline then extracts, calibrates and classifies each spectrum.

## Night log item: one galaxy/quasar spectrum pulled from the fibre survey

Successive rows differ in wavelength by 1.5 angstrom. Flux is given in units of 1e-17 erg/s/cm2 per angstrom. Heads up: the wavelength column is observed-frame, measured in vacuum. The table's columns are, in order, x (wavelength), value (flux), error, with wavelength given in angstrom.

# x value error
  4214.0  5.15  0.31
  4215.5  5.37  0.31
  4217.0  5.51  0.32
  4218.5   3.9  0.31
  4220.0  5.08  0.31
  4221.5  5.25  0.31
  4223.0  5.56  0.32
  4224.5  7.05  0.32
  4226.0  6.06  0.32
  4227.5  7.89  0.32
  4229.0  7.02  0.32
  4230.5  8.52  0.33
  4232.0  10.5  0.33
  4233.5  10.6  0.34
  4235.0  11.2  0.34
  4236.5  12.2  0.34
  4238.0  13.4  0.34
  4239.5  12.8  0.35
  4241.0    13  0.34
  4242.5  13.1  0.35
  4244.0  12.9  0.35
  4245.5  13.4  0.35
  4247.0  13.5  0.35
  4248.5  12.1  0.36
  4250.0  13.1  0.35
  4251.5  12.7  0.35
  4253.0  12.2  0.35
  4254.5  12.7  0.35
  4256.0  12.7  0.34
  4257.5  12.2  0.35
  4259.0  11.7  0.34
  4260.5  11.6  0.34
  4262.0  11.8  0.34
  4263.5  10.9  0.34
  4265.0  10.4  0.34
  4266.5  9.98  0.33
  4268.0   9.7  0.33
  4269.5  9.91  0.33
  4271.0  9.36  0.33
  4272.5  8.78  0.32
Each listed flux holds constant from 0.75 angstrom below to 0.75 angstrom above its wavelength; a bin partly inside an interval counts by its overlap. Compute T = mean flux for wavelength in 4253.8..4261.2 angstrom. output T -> 12.2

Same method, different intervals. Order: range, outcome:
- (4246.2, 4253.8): 12.7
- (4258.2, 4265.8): 11.3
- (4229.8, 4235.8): 10.2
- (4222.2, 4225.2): 6.27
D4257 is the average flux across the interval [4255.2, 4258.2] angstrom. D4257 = 12.5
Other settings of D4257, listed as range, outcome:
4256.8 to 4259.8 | 11.9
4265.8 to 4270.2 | 9.86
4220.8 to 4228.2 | 6.36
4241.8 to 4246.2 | 13.1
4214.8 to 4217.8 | 5.42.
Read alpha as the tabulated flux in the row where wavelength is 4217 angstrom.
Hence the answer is 5.51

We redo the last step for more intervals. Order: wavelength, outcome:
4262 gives 11.8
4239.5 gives 12.8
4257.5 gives 12.2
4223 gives 5.56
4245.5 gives 13.4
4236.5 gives 12.2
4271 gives 9.36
